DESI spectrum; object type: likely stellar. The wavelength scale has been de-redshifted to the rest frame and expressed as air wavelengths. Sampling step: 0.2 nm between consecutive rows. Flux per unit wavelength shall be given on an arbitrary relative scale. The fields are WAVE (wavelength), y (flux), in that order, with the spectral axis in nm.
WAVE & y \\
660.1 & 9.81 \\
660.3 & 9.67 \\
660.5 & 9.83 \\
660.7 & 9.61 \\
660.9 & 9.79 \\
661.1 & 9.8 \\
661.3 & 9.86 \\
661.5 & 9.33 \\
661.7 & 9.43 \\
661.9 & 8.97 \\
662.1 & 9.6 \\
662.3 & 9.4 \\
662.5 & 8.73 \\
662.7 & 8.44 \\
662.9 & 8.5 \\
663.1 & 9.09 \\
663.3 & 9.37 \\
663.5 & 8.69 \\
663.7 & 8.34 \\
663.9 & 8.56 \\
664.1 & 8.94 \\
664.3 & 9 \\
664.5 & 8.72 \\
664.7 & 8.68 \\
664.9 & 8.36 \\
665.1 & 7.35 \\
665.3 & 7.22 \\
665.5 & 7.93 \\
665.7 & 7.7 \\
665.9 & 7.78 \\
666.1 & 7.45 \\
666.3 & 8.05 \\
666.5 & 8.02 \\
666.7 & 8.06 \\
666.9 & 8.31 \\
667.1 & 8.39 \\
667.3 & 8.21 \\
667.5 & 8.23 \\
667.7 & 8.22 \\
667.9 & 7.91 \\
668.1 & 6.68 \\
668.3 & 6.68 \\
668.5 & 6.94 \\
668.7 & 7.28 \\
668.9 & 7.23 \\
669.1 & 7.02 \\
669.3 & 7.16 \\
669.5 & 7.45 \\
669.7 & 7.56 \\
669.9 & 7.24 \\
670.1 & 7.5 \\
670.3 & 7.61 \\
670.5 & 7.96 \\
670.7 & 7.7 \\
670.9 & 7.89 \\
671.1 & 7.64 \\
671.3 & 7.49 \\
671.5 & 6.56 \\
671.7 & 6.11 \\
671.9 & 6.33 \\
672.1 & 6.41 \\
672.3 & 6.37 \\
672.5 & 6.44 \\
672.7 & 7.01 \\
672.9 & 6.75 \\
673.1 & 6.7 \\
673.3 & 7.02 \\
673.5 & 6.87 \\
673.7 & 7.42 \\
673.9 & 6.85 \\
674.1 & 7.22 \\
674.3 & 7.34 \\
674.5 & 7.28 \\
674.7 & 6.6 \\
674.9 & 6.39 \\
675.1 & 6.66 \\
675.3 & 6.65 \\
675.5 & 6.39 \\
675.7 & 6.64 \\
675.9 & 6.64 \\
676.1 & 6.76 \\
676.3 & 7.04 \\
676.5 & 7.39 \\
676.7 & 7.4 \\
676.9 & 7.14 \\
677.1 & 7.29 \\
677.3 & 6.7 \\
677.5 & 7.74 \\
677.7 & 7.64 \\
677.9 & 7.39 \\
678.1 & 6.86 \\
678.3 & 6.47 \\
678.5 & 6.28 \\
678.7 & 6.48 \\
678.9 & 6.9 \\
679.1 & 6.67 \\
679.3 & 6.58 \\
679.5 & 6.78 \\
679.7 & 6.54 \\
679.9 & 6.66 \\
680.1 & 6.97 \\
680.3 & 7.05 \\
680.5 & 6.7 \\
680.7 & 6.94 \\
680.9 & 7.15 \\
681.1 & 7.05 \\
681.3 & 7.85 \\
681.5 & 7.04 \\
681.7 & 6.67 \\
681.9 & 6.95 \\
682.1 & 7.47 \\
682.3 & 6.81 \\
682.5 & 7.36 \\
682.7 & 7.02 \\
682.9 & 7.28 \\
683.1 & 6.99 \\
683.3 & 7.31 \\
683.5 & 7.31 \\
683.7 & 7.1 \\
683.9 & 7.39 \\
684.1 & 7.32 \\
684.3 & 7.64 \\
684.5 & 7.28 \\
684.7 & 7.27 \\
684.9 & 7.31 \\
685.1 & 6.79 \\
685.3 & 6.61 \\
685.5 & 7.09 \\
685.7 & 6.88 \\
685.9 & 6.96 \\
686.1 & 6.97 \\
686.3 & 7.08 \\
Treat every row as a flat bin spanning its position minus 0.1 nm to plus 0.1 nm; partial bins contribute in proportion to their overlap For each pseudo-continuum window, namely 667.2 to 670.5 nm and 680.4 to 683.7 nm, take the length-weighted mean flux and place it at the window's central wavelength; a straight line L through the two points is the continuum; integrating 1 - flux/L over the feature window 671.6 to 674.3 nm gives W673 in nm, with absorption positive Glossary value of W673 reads 0.22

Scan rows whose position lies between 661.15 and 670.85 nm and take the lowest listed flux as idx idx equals 6.68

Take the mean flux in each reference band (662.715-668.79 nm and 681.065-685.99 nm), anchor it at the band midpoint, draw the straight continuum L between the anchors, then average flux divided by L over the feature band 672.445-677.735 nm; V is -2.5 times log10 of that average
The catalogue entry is 0.10 mag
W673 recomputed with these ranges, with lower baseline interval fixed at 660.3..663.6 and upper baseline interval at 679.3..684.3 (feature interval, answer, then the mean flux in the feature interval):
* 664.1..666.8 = 0.26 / 8.06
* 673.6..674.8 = 0.12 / 7.12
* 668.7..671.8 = 0.38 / 7.34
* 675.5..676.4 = 0.12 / 6.73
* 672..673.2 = 0.22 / 6.61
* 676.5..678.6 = 0.12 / 7.11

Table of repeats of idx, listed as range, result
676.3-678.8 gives 6.28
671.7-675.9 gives 6.11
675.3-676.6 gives 6.39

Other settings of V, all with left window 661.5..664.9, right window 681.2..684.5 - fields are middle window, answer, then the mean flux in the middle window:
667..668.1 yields 0.062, 8.05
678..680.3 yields 0.132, 6.67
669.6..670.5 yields 0.107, 7.53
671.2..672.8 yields 0.230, 6.59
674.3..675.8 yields 0.177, 6.7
